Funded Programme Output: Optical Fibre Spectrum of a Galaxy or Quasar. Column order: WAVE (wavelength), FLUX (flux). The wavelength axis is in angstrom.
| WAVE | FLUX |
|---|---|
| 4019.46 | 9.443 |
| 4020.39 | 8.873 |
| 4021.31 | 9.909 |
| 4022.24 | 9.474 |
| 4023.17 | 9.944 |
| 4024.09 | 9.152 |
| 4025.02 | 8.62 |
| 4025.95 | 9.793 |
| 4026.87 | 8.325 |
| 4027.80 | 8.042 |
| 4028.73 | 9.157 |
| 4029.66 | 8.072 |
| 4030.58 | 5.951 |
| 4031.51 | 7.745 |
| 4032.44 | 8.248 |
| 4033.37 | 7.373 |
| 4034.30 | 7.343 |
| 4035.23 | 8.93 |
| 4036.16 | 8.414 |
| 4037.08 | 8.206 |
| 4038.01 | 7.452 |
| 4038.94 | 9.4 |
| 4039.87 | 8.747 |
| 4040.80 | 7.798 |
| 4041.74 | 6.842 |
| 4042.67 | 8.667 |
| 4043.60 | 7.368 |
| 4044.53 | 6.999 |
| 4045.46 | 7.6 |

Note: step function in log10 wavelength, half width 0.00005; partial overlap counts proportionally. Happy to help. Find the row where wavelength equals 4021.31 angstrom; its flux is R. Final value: 9.909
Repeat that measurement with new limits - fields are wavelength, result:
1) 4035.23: 8.93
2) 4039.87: 8.747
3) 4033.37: 7.373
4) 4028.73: 9.157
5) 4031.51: 7.745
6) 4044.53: 6.999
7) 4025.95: 9.793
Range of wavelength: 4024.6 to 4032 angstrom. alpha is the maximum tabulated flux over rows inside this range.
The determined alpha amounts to 9.793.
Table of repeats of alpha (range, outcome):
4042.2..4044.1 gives 8.667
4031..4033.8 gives 8.248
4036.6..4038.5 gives 8.206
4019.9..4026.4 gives 9.944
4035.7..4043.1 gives 9.4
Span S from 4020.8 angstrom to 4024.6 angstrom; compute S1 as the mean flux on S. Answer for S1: 9.6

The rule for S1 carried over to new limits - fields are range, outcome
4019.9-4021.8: 9.38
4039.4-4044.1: 7.87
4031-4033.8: 7.75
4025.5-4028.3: 8.73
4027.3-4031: 7.83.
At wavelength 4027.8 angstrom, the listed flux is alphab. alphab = 8.042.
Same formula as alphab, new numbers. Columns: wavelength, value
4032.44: 8.248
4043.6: 7.368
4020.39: 8.873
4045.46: 7.6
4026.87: 8.325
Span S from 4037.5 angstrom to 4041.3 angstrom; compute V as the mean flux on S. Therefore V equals 8.32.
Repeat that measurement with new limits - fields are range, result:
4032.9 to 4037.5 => 8.06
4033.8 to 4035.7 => 8.11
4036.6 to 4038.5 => 7.89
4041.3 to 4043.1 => 7.75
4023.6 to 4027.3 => 9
